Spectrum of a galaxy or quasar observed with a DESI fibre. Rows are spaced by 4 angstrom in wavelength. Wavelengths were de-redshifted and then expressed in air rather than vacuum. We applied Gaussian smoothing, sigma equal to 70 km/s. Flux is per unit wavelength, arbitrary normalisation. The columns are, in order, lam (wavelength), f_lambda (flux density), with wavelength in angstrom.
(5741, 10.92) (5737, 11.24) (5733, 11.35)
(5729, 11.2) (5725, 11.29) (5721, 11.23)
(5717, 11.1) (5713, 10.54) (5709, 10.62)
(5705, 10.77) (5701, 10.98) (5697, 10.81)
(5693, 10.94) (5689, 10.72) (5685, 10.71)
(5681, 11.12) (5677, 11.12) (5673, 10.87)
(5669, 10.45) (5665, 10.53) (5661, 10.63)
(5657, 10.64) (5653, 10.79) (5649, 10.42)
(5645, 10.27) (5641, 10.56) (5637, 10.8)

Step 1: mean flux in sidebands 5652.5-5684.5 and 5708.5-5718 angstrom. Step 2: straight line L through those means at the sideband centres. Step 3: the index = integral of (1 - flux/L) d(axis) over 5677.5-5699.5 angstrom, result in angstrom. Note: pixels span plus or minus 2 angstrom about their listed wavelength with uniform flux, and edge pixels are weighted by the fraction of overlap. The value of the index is -0.3 angstrom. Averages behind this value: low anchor 10.8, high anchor 10.7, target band 10.9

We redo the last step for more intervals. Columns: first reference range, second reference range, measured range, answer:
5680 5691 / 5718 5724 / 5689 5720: 0.58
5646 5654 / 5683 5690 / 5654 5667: -0.03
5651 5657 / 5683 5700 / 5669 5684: -0.22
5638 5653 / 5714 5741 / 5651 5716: 0.25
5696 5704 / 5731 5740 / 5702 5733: 0.23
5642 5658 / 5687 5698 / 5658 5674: 0.05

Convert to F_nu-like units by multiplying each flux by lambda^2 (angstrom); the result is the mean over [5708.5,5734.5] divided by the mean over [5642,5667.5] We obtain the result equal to 1.07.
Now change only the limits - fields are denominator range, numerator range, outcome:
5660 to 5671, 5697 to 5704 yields 1.05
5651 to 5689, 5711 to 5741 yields 1.05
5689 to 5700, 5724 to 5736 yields 1.05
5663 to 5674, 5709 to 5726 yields 1.05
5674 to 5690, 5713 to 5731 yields 1.03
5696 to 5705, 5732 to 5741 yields 1.04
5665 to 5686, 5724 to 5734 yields 1.06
